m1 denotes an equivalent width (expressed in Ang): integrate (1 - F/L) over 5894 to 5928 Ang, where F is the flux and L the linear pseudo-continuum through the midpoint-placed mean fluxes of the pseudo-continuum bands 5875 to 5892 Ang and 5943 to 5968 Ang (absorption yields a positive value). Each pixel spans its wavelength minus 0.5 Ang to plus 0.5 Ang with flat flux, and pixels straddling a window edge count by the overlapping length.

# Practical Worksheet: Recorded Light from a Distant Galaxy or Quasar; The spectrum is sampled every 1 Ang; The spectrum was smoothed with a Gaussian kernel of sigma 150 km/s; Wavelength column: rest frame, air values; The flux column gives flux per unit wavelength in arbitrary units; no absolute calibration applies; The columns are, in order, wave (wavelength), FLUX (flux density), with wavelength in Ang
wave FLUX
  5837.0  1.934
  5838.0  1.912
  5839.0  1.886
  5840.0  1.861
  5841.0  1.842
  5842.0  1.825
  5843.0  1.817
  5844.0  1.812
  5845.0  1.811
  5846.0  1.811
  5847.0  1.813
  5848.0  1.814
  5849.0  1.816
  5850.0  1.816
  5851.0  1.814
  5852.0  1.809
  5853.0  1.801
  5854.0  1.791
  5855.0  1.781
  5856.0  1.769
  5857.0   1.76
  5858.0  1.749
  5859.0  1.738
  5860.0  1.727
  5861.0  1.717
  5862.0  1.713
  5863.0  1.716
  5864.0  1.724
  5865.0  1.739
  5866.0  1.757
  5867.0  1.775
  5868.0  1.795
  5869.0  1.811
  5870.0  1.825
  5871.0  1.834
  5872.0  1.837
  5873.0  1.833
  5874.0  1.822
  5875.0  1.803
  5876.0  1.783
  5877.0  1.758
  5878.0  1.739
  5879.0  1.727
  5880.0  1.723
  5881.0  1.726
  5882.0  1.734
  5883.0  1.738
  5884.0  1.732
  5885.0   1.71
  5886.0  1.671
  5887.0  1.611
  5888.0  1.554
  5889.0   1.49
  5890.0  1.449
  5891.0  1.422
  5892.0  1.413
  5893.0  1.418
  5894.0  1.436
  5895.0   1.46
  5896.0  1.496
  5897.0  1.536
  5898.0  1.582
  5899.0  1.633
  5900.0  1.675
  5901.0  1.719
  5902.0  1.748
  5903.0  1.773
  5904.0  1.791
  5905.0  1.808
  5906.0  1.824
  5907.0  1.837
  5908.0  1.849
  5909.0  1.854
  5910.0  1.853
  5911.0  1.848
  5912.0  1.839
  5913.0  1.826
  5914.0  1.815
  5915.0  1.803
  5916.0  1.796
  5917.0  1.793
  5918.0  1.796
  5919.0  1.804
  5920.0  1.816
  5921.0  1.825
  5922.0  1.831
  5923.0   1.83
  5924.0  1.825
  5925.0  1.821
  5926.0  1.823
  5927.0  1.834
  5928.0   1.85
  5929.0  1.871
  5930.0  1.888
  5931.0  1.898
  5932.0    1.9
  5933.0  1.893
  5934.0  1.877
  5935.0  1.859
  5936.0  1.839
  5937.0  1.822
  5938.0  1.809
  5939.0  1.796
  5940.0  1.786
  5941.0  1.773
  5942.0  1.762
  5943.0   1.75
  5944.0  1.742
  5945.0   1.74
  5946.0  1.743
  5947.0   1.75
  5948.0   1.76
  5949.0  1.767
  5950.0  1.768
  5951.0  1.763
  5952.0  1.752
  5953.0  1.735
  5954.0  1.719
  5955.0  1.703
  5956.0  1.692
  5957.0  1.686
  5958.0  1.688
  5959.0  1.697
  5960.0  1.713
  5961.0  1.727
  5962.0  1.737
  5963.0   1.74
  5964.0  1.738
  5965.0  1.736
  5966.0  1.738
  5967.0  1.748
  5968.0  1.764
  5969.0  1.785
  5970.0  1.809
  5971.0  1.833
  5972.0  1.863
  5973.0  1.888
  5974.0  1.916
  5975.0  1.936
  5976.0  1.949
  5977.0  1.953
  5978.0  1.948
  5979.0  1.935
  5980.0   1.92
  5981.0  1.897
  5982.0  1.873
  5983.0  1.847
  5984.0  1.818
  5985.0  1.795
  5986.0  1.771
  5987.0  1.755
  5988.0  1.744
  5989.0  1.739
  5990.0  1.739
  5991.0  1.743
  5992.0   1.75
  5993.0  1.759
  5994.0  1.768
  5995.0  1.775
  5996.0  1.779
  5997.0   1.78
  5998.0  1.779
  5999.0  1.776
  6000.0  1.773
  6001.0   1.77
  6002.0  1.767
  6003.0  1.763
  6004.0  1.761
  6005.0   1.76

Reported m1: -1.6 Ang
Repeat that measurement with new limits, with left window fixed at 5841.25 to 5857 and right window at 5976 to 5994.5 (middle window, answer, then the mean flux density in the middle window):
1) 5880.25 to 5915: 2.63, 1.67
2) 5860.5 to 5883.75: 0.55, 1.77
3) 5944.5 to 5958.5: 0.66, 1.73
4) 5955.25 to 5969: 0.72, 1.73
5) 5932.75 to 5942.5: -0.01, 1.82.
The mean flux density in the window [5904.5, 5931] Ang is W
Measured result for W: 1.83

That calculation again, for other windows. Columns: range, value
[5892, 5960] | 1.76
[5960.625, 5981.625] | 1.84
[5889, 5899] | 1.48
